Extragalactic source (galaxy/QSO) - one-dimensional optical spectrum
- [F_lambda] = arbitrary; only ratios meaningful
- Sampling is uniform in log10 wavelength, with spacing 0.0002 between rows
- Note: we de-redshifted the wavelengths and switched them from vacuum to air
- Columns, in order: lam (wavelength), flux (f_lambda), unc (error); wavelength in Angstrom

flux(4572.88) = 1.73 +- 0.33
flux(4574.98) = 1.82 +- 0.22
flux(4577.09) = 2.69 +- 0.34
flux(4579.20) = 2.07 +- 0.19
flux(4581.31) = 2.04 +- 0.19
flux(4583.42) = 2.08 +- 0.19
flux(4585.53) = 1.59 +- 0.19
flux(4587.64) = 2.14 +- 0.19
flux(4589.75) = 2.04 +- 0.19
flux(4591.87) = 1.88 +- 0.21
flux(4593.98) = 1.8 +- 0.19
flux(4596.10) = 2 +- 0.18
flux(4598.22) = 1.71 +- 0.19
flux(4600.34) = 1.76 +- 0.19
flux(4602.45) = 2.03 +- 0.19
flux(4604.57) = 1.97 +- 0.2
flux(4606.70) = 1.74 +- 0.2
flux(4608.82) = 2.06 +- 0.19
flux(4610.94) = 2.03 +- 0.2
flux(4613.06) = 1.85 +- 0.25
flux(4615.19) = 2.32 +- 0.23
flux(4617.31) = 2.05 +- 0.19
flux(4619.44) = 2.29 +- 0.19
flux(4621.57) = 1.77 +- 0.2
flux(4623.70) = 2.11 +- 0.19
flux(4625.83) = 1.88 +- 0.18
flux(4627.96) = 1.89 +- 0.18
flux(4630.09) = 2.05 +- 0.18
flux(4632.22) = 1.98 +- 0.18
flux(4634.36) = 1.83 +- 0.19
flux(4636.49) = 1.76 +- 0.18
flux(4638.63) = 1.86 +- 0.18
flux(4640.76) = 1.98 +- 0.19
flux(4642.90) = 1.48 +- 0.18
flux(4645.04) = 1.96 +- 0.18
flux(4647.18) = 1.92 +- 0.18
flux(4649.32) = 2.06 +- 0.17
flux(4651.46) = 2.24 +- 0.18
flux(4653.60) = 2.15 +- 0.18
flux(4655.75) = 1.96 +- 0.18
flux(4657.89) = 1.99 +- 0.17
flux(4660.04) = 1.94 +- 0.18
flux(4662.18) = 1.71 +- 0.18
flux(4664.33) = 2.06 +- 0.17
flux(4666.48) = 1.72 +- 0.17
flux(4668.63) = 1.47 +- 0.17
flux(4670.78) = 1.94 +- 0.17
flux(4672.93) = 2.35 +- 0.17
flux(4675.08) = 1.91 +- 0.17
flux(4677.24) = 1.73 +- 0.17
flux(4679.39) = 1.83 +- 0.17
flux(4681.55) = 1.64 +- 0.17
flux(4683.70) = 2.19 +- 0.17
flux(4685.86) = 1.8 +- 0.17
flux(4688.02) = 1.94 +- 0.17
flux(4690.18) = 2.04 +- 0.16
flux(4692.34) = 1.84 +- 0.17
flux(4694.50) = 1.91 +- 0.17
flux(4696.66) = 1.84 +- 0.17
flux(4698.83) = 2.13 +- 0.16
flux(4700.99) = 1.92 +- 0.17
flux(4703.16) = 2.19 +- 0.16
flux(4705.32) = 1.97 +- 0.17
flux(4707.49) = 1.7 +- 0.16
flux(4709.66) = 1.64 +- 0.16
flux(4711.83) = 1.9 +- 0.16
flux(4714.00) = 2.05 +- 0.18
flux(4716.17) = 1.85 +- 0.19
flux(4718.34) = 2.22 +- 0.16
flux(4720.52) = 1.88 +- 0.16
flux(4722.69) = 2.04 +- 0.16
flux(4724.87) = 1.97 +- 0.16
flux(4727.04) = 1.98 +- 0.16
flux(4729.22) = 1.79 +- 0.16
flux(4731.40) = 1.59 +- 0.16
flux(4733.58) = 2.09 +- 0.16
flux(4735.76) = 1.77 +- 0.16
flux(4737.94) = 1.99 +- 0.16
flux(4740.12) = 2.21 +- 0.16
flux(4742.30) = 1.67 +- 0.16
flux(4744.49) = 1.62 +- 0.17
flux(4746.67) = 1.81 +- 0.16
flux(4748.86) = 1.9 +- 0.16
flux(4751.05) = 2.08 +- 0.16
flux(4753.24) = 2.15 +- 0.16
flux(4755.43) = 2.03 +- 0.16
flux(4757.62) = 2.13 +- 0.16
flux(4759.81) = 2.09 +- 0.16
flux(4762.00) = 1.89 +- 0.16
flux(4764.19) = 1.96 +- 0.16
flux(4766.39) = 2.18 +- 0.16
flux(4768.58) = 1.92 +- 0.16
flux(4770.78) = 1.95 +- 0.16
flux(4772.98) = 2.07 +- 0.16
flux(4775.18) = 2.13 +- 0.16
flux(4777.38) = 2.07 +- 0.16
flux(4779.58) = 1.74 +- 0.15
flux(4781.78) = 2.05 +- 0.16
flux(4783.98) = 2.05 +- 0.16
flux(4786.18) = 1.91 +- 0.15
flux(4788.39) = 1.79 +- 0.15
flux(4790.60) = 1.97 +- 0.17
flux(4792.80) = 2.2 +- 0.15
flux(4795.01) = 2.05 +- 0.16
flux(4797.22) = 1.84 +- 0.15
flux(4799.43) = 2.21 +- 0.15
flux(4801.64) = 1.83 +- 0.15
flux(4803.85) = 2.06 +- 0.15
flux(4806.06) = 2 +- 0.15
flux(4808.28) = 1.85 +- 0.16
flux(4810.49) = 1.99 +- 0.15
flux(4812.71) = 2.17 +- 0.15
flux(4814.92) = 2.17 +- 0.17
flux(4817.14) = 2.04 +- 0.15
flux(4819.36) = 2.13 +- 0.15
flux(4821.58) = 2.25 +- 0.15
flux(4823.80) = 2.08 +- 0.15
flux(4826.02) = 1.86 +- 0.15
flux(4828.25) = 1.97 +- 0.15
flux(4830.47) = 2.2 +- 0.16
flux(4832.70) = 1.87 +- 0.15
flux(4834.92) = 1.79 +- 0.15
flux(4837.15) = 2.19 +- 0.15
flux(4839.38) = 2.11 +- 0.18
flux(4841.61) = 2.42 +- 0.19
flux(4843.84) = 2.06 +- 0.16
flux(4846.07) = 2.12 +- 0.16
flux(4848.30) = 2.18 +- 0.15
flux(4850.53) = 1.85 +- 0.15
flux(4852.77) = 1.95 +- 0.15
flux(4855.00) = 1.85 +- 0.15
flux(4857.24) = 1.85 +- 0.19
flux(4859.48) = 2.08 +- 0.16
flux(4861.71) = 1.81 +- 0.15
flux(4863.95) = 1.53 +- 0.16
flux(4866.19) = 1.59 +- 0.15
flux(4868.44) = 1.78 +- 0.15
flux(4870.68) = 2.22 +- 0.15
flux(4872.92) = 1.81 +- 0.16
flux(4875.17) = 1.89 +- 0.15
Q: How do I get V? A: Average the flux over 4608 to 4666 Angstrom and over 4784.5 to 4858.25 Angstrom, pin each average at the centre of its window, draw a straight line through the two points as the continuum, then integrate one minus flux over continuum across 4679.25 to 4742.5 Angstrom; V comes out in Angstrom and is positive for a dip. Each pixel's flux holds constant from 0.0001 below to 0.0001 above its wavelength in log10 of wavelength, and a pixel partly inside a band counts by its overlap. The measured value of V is 2.09 Angstrom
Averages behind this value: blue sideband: 1.97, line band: 1.92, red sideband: 2.02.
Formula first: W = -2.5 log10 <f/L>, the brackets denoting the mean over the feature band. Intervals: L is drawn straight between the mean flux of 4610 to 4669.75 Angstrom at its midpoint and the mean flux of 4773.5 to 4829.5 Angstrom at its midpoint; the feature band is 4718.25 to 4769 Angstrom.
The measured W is 0.021 mag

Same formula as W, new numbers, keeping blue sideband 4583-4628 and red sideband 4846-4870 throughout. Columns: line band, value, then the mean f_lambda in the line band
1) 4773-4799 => -0.06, 1.99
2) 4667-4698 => 0.02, 1.89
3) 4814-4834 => -0.10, 2.06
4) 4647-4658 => -0.07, 2.07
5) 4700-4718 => 0.00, 1.92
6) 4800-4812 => -0.05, 1.97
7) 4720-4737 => 0.01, 1.89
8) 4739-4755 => -0.01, 1.92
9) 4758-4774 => -0.06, 2.01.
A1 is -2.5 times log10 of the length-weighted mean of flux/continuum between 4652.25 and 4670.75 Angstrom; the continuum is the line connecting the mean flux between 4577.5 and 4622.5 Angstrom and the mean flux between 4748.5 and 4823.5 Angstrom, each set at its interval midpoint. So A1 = 0.06 mag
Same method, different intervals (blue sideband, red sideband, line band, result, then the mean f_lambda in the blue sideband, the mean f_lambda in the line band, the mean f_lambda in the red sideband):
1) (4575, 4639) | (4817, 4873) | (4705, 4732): 0.05 mag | 1.97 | 1.89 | 1.99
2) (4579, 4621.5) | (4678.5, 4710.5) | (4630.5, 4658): 0.00 mag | 1.97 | 1.94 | 1.91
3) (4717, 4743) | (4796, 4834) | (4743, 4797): 0.00 mag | 1.94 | 1.98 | 2.03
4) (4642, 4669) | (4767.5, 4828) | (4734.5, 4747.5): 0.07 mag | 1.91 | 1.85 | 2.01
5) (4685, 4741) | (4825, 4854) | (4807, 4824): -0.03 mag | 1.93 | 2.08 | 2.04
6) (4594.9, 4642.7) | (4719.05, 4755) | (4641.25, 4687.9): 0.01 mag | 1.94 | 1.91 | 1.91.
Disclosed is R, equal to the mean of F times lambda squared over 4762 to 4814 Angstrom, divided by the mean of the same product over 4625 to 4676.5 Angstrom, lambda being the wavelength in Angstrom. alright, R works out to 1.10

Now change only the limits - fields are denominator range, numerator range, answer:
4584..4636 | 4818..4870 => 1.12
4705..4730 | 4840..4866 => 1.08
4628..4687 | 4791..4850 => 1.16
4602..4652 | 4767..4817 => 1.10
